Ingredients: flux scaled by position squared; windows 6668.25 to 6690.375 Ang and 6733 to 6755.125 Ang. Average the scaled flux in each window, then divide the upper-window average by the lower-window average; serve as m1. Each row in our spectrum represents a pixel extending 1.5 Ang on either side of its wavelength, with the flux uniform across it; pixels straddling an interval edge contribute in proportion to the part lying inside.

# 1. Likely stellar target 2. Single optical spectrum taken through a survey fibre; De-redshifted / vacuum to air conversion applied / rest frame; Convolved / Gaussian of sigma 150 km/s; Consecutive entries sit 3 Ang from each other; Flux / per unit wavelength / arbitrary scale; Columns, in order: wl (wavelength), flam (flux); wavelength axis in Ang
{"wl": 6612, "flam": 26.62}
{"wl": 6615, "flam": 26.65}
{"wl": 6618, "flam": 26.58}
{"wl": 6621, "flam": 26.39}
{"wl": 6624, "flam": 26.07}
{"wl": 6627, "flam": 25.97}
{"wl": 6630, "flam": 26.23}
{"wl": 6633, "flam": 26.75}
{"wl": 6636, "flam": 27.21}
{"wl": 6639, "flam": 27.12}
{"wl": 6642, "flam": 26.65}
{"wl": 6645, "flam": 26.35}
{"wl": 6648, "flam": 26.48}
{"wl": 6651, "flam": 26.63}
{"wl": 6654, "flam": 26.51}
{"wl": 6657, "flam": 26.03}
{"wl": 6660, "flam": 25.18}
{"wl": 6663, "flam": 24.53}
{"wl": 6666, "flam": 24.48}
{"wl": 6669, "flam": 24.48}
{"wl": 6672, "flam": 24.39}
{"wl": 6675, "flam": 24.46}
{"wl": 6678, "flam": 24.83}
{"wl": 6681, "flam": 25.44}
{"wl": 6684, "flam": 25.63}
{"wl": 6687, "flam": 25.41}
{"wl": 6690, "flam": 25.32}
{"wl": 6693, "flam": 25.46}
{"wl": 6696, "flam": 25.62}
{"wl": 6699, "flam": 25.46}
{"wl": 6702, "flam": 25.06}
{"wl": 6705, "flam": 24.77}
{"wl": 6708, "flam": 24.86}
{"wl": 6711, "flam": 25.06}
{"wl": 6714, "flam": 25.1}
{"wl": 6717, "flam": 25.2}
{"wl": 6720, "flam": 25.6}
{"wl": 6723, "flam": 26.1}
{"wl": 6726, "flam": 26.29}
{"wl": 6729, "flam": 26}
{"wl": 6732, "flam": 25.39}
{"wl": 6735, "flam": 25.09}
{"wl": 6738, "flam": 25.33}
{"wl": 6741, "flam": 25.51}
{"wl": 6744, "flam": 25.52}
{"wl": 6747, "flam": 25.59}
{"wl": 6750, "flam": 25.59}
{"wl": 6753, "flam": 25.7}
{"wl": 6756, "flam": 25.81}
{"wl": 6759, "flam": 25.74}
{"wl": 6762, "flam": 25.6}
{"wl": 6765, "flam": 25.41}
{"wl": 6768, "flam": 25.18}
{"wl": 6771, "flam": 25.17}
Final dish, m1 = 1.0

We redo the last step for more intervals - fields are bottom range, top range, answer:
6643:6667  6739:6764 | 1.02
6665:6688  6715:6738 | 1.05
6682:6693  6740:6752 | 1.02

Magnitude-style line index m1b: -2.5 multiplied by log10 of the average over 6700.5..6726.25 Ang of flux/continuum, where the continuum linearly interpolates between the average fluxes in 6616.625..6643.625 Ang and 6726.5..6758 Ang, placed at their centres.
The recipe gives 0.02 mag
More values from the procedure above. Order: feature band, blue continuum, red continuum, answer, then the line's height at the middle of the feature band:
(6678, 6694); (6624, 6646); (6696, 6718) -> 0.006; 25.5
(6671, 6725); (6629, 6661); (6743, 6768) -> 0.035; 26.1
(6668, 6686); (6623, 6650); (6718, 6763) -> 0.055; 26.2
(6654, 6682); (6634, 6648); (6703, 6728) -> 0.057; 26.3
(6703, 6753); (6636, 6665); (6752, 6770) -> 0.013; 25.7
